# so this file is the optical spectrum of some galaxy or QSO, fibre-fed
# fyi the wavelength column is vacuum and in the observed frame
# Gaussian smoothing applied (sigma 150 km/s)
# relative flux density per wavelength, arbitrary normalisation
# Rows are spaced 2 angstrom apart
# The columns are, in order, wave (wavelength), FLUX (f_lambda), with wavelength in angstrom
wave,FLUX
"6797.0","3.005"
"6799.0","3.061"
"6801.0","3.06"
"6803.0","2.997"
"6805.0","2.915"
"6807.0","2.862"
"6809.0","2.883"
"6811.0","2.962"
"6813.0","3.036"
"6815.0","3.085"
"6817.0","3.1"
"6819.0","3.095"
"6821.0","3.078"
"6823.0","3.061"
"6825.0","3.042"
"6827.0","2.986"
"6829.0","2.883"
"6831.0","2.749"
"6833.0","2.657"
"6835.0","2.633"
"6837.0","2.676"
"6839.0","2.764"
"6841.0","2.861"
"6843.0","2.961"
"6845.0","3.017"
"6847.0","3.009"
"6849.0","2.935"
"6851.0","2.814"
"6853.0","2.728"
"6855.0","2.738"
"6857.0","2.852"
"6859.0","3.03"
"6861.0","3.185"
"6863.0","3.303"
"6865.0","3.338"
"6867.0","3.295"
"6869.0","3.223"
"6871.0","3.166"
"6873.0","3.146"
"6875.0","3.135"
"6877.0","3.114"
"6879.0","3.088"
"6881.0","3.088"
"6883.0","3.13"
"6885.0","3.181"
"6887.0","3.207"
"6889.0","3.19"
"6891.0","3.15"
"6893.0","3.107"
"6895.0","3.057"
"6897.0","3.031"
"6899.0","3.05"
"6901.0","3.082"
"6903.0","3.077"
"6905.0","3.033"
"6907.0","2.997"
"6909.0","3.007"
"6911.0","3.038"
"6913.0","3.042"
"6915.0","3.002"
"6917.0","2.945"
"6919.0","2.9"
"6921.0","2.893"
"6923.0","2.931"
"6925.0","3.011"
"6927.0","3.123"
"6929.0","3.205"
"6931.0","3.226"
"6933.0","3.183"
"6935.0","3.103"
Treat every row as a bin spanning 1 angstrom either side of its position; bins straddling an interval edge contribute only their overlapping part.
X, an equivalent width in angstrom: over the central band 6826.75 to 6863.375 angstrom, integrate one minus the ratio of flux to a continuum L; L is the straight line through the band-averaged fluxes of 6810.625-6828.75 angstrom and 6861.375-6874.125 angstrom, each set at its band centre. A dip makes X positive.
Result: 3.21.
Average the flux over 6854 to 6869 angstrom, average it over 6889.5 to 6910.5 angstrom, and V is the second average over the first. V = 0.98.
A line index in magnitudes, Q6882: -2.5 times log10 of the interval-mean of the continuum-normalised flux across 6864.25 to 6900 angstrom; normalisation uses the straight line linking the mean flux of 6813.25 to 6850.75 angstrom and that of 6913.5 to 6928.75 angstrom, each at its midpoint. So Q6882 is -0.07 mag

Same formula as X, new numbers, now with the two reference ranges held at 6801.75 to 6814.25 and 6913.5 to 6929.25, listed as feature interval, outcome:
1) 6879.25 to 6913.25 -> -1.19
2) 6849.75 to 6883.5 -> -1.22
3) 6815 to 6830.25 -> -0.41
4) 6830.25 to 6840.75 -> 0.90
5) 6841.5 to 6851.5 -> 0.05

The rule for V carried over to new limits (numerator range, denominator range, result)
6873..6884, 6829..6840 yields 1.15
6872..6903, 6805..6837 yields 1.06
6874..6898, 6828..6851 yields 1.10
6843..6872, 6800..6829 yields 1.01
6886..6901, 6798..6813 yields 1.05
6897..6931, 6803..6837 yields 1.03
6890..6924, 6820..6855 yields 1.05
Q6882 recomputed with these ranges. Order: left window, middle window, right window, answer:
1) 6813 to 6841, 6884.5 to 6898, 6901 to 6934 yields -0.05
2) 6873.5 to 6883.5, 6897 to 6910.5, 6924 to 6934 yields 0.03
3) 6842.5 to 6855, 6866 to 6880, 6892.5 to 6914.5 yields -0.07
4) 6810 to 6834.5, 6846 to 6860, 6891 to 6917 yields 0.05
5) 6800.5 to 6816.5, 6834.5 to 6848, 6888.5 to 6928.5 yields 0.05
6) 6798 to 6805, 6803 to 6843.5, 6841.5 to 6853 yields 0.02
